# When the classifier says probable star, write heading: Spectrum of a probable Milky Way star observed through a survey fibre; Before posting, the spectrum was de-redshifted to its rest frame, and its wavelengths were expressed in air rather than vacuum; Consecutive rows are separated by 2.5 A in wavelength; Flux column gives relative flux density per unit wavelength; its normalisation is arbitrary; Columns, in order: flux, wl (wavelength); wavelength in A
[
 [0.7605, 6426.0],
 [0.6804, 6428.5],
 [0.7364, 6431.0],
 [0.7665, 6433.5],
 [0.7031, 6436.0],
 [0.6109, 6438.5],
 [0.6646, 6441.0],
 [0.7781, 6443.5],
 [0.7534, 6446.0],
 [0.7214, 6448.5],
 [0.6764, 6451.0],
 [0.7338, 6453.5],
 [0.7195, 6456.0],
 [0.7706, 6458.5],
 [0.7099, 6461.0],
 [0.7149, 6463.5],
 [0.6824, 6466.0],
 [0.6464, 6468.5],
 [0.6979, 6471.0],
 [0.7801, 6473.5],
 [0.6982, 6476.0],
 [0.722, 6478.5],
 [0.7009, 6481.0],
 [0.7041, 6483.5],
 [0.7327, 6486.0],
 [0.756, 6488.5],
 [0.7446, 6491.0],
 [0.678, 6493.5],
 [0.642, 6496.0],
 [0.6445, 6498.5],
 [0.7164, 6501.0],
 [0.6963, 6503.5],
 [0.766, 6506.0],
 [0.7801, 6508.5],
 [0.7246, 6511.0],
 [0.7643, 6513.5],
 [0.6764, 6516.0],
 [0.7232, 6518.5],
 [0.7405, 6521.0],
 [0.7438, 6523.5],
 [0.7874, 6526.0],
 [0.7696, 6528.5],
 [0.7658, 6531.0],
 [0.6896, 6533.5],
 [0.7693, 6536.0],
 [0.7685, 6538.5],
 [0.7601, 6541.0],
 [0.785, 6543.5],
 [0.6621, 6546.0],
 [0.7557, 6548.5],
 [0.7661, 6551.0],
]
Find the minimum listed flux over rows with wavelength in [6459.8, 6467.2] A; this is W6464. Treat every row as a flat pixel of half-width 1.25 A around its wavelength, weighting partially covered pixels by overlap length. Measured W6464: 0.6824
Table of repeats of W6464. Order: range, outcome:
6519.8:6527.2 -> 0.7405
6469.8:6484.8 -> 0.6979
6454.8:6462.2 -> 0.7099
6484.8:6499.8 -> 0.642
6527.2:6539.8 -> 0.6896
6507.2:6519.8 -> 0.6764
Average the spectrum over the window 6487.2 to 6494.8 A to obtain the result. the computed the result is 0.726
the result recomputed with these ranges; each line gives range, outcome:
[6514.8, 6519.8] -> 0.7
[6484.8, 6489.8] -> 0.744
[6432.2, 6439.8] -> 0.694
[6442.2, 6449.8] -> 0.75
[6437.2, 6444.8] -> 0.685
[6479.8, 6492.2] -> 0.728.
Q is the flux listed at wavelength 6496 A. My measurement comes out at 0.642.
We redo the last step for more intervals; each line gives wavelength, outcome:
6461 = 0.7099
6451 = 0.6764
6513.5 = 0.7643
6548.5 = 0.7557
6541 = 0.7601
